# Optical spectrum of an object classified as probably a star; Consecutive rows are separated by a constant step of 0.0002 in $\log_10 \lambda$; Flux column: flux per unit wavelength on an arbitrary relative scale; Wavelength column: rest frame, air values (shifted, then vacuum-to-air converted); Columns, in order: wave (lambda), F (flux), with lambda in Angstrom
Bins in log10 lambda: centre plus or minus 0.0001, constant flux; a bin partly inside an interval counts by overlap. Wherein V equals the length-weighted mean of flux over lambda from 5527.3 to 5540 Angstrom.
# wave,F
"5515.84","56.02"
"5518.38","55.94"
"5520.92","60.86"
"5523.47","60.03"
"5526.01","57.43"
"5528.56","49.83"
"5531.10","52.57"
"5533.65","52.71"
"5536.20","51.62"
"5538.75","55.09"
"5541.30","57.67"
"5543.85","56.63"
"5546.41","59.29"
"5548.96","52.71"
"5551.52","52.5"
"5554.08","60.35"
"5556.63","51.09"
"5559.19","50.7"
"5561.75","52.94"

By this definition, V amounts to 52.4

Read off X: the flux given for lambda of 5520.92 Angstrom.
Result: 60.86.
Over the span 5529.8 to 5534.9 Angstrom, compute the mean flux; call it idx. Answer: 52.7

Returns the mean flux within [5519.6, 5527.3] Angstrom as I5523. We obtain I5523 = 59.4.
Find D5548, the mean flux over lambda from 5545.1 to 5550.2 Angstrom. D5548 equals 56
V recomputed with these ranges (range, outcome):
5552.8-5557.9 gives 55.8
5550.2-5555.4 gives 56.4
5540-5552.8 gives 55.7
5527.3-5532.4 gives 51.3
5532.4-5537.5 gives 52.2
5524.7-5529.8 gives 53.7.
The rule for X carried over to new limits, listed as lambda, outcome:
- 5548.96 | 52.71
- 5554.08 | 60.35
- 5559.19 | 50.7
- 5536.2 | 51.62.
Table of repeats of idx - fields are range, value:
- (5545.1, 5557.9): 55.2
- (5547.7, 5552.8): 52.5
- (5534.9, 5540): 53.3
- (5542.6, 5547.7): 57.9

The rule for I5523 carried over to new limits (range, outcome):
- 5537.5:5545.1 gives 56.5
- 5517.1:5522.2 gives 58.3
